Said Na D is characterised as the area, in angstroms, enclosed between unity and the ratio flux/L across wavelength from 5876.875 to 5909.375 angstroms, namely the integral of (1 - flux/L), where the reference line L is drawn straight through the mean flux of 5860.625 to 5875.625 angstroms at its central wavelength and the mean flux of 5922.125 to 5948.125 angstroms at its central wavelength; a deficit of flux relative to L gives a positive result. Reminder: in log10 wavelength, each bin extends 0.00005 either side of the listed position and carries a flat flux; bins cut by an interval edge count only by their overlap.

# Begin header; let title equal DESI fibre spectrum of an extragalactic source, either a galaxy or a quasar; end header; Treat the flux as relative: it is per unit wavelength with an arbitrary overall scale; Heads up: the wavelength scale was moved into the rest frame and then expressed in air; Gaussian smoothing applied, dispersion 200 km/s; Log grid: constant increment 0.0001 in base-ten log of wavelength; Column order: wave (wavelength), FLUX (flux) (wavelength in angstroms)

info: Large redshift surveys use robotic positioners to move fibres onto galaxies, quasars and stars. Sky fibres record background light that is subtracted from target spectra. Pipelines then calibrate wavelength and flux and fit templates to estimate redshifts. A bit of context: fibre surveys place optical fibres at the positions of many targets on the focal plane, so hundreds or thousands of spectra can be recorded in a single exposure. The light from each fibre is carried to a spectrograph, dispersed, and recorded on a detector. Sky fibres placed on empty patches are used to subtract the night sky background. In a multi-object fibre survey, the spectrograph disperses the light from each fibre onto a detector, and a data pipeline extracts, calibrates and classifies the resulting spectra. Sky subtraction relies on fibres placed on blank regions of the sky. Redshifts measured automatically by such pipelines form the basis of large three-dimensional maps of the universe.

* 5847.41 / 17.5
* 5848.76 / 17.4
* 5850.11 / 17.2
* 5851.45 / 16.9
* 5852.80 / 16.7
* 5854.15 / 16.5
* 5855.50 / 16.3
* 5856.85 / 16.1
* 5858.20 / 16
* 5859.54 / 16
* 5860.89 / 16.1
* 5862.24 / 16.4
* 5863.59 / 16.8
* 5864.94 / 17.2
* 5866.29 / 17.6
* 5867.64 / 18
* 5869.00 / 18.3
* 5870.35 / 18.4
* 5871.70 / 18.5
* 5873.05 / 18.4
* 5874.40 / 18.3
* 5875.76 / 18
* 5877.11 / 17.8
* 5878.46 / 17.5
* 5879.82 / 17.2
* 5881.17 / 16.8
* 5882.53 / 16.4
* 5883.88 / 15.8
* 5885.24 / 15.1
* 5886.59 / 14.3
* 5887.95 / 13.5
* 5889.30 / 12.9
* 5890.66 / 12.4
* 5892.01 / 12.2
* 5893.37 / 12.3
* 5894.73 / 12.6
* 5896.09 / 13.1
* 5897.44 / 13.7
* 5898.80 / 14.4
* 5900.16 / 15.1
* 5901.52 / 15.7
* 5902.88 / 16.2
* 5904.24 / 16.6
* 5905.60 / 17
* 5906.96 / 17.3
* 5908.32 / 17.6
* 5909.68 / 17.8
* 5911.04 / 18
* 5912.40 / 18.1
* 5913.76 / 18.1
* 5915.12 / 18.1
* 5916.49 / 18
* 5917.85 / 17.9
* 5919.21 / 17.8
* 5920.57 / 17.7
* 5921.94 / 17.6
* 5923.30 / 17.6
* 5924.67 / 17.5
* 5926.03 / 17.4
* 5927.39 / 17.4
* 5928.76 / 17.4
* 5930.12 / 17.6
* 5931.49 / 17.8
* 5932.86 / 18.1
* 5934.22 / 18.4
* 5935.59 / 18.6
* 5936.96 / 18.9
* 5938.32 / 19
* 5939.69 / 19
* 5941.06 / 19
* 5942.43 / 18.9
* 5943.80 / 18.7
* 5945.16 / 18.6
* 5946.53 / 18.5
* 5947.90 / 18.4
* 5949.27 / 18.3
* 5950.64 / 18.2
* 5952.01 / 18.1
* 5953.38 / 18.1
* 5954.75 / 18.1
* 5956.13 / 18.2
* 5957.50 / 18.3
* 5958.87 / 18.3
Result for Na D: 5.00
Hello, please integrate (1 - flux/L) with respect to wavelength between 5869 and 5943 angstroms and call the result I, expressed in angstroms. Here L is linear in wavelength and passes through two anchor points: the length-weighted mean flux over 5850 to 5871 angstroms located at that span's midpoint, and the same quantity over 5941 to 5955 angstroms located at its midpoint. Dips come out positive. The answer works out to 3.77 angstroms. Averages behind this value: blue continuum 16.9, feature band 16.8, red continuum 18.4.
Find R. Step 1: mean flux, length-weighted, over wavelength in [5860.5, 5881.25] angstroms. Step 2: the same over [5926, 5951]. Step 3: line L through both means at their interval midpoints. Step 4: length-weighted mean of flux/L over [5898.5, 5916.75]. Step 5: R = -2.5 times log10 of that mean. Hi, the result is 0.06 mag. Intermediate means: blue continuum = 17.6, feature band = 17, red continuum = 18.4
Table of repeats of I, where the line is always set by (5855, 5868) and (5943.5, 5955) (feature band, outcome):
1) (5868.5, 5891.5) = 0.8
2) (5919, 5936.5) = 0.1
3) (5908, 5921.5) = -0.2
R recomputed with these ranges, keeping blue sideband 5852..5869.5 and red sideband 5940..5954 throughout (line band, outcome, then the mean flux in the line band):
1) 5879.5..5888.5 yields 0.111 mag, 15.5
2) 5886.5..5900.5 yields 0.298 mag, 13.2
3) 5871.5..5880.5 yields -0.054 mag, 17.9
